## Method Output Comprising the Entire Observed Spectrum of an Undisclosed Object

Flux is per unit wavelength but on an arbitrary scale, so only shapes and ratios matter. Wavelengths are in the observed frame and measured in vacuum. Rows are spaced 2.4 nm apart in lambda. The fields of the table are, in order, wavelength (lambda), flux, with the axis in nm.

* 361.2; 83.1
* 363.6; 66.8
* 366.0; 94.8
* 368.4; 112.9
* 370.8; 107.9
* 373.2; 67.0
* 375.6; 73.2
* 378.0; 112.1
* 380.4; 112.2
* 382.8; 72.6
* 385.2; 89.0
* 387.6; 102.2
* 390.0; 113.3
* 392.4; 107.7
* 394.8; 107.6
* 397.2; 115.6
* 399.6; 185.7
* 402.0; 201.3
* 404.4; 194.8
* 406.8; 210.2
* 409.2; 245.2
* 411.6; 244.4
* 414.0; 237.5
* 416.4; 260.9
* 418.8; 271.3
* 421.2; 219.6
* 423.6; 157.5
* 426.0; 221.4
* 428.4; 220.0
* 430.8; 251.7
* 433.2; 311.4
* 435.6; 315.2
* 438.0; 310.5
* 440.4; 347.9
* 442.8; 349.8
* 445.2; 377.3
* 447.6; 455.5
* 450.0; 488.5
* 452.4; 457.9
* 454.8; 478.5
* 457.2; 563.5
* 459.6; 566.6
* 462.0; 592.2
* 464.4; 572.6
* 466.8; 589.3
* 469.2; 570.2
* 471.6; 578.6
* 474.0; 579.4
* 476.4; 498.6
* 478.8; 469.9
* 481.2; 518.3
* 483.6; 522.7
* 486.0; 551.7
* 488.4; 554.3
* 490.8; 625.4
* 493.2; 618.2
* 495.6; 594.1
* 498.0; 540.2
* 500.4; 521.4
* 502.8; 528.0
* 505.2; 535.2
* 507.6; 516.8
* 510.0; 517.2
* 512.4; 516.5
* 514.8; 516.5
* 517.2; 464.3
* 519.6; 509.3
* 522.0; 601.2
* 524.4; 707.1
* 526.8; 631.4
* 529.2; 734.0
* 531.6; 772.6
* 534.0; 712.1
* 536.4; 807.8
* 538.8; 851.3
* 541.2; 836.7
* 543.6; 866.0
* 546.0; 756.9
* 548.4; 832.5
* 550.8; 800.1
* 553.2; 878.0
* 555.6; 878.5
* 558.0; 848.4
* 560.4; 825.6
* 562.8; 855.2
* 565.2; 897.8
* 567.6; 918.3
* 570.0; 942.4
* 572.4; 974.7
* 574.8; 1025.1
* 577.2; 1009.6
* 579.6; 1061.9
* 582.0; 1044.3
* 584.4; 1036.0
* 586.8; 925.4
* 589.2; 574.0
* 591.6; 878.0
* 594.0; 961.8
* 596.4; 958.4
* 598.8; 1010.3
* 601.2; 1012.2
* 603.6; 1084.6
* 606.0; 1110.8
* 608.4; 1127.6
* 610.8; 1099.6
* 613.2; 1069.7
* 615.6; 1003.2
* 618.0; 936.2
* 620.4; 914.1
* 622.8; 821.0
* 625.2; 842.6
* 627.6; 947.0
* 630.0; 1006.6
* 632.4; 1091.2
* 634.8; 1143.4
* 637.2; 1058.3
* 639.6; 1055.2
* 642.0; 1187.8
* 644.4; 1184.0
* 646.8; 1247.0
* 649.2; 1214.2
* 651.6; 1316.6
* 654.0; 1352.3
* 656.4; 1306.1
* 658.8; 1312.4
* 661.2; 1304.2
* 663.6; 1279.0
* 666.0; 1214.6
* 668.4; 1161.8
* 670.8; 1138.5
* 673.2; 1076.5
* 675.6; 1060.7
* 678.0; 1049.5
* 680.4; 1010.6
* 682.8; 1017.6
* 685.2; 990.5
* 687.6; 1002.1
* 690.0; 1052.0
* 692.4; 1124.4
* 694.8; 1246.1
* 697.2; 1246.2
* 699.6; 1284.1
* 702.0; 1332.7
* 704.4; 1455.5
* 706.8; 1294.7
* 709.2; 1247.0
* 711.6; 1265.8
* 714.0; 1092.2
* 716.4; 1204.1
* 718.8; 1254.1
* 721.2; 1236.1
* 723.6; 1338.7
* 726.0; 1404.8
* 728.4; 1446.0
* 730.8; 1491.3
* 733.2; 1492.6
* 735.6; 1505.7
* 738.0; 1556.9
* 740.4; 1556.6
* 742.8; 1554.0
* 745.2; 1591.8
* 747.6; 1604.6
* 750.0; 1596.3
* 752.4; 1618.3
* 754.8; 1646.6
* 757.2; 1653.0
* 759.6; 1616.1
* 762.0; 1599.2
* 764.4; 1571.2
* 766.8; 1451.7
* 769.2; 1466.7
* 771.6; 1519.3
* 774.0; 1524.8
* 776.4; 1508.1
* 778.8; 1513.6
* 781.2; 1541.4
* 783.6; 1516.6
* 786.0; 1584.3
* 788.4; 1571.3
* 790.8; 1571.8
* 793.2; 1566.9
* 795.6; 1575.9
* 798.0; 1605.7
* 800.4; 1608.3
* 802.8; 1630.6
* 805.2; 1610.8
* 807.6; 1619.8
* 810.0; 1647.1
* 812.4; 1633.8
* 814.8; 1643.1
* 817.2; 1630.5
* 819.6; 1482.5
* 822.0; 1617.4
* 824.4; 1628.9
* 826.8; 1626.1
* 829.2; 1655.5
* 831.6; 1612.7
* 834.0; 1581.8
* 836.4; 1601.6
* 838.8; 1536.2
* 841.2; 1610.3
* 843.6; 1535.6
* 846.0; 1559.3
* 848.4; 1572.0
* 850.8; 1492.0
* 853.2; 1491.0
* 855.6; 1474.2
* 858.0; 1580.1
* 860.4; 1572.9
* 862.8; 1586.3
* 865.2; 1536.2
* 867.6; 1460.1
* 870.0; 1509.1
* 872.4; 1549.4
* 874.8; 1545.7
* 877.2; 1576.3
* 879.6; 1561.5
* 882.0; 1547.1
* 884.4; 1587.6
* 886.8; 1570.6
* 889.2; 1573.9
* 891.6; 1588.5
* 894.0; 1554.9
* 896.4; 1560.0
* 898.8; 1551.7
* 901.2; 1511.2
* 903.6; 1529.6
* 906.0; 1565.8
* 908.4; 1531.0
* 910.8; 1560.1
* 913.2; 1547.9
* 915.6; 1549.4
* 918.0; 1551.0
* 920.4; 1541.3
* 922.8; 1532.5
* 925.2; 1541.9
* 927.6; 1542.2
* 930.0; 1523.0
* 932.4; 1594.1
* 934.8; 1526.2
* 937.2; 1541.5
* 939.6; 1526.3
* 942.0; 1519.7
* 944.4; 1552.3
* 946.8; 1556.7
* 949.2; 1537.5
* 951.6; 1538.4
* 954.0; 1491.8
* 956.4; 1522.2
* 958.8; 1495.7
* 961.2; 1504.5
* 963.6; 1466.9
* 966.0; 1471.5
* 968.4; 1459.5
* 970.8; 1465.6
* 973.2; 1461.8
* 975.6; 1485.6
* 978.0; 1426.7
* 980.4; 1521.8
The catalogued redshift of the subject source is 0.00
